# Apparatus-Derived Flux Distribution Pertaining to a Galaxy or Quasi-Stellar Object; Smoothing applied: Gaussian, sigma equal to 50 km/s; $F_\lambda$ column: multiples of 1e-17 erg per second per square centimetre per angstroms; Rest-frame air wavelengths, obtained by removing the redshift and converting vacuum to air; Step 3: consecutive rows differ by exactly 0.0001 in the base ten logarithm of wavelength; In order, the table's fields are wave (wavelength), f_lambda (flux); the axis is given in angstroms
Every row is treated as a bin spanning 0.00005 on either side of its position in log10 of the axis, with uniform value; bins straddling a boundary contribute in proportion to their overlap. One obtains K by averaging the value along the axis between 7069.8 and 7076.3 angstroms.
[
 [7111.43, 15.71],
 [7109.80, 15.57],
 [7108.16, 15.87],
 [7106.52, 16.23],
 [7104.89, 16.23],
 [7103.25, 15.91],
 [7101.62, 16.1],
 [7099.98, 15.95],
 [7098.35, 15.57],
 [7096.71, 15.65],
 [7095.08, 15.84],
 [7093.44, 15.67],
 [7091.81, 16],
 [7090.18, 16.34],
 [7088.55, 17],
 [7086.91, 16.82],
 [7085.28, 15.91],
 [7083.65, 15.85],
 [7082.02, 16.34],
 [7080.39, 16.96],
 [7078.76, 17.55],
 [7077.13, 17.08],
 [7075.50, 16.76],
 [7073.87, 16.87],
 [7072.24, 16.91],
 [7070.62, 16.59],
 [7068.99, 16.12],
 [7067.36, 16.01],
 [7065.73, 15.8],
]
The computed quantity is 16.8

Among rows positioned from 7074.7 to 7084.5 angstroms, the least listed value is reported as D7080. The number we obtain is 15.85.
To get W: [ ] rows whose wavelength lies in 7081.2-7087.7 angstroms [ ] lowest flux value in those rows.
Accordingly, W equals 15.85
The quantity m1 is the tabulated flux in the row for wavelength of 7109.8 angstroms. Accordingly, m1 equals 15.57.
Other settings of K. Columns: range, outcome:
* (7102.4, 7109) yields 16.1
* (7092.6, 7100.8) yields 15.7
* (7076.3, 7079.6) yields 17.3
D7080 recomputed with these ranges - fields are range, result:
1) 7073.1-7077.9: 16.76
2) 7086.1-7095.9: 15.67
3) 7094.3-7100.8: 15.57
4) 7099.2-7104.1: 15.91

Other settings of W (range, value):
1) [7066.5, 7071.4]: 16.01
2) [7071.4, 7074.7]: 16.87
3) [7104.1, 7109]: 15.87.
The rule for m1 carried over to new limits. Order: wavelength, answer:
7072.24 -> 16.91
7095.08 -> 15.84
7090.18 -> 16.34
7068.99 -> 16.12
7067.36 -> 16.01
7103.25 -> 15.91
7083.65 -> 15.85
